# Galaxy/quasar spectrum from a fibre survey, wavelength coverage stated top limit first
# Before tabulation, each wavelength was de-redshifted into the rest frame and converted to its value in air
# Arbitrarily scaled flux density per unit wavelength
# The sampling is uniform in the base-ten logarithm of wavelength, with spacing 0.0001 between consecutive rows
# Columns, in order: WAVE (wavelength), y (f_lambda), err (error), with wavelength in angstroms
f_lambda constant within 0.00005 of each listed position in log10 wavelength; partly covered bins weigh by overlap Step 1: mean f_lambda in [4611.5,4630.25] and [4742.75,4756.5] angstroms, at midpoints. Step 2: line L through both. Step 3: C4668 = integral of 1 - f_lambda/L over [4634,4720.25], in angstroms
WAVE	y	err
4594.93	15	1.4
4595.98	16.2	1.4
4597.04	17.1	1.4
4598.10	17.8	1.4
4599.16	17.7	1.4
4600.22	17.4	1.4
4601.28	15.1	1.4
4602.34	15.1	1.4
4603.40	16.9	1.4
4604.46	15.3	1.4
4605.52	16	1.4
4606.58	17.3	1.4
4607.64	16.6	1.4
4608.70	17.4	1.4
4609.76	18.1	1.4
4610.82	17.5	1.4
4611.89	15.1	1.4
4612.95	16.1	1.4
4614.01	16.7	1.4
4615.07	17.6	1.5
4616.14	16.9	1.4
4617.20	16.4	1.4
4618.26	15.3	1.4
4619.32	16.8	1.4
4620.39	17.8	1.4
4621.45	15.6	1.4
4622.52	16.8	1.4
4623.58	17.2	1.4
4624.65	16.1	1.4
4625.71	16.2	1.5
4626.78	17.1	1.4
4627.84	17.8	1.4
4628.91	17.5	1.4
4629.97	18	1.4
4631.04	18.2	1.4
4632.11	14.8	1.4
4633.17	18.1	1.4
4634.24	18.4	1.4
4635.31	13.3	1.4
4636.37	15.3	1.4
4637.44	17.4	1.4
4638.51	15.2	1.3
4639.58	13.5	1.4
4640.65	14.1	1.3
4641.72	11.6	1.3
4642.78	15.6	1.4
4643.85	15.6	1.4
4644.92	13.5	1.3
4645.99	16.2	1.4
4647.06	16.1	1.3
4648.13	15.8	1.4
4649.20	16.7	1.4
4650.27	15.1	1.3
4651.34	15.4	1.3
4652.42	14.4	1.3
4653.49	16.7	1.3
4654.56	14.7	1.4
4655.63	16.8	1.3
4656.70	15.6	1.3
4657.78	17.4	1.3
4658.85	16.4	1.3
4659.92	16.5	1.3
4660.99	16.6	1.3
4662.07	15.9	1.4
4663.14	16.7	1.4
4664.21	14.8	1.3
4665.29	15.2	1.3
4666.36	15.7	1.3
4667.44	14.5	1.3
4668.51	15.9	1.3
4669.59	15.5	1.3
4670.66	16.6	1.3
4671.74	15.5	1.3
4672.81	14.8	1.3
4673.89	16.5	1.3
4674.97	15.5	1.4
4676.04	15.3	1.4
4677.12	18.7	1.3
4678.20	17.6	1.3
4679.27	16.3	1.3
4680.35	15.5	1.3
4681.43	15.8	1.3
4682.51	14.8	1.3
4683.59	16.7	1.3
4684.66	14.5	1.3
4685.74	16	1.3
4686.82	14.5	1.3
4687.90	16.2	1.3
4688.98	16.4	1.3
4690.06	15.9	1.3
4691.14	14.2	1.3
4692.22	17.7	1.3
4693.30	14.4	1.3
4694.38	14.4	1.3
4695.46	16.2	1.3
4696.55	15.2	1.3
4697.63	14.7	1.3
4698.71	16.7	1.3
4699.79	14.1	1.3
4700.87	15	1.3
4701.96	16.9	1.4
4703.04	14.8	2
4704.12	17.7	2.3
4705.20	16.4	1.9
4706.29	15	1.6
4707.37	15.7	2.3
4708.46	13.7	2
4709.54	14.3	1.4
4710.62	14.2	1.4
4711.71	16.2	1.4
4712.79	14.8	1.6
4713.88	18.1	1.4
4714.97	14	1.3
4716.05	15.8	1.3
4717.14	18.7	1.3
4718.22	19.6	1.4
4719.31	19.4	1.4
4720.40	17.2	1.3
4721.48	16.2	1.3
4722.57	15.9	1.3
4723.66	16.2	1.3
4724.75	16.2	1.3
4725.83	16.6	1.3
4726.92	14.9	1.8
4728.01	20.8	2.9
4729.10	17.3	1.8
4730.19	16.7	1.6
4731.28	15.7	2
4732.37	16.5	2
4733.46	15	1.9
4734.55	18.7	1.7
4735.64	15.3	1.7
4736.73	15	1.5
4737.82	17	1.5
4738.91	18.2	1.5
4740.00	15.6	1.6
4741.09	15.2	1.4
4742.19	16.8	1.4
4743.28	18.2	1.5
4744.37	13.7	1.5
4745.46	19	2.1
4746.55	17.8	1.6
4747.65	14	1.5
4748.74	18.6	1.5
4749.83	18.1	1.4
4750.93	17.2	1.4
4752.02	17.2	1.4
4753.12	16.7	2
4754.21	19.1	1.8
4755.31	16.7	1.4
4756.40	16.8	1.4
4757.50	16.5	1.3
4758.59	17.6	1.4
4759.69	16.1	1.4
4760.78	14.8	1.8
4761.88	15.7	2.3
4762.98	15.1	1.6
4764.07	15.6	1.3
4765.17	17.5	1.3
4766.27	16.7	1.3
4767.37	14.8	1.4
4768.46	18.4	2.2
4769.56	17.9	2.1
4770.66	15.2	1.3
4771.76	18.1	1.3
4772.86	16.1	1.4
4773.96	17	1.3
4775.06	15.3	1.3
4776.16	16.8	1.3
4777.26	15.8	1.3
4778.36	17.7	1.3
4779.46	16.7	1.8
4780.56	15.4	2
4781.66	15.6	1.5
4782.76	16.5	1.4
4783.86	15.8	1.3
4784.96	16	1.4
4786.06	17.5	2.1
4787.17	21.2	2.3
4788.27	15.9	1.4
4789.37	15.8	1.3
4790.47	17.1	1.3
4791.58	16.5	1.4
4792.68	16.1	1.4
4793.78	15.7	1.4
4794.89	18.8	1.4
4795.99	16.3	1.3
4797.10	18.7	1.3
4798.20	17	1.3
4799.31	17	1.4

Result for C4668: 6.04 angstroms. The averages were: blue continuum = 16.7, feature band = 15.7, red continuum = 17.2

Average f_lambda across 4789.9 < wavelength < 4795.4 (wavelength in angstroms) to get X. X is 16.8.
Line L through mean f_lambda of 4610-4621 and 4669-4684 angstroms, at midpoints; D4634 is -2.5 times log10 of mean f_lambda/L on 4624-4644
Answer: 0.03 mag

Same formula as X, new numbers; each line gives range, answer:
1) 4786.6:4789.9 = 17.6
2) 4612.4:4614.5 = 16.4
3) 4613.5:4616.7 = 17.1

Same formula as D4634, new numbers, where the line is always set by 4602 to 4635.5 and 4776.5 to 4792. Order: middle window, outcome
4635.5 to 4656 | 0.10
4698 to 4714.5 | 0.08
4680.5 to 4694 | 0.08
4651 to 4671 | 0.06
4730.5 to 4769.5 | 0.01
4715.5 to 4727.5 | -0.02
